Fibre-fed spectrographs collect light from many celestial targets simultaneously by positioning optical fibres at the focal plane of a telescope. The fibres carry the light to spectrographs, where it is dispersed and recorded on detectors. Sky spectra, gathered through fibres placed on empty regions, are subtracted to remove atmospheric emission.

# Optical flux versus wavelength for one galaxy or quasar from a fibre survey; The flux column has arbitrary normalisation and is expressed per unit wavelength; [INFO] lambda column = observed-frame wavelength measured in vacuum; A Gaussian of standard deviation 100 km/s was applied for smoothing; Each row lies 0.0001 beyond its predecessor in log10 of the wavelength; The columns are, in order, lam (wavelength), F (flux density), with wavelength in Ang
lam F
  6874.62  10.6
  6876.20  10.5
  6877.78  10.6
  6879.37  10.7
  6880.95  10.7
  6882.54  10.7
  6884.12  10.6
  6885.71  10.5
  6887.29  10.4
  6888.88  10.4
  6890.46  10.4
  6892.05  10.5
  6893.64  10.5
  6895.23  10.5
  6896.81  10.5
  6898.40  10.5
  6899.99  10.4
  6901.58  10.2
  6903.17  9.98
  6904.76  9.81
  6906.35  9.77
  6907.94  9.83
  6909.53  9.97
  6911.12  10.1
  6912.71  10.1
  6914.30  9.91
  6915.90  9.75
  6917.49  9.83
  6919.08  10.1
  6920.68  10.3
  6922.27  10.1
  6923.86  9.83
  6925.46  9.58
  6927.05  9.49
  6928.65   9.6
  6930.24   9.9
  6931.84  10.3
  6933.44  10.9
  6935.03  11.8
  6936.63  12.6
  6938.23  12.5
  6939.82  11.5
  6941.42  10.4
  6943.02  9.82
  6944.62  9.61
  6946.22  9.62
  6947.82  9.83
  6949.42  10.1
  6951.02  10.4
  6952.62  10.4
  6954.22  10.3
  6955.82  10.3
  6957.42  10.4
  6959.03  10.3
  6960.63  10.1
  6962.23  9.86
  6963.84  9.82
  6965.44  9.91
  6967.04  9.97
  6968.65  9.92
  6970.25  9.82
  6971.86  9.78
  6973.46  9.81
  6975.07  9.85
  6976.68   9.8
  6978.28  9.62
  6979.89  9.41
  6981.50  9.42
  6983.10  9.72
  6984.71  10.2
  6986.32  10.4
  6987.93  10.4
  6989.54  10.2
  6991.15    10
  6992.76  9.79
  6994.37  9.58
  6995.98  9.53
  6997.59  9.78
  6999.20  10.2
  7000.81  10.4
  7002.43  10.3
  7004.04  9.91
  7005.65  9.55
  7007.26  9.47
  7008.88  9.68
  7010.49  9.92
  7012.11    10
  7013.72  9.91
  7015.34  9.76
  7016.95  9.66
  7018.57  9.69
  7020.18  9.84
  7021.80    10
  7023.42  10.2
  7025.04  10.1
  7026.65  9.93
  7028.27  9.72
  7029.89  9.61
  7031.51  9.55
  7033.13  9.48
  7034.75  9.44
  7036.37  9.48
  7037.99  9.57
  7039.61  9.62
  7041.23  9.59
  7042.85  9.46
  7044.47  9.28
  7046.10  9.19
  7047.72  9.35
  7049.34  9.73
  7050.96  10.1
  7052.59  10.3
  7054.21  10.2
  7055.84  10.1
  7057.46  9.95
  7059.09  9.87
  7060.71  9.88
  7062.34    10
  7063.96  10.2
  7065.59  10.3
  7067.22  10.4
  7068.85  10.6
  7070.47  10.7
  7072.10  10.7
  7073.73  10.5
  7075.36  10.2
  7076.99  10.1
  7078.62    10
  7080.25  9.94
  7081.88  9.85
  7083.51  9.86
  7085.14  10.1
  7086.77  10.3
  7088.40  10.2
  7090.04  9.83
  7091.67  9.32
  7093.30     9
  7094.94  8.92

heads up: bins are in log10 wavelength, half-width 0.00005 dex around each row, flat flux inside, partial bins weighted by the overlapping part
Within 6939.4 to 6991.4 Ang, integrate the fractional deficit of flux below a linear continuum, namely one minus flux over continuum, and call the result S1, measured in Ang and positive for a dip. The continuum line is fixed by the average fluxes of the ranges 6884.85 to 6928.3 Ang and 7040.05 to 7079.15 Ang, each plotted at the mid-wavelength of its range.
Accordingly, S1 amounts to 0.3 Ang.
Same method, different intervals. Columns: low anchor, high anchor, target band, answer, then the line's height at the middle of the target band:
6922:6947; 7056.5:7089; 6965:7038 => 3.6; 10.3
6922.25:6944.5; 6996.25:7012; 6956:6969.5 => 0.3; 10.3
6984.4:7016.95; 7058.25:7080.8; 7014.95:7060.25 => 1.6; 10.1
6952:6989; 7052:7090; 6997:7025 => 0.4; 10.1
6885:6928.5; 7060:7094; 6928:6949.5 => -1.1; 10.1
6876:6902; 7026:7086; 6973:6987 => 0.5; 10.2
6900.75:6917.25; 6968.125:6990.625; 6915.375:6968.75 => -2.0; 9.91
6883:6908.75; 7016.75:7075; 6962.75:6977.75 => 0.4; 10.1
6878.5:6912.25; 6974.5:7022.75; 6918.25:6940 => -0.9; 10.2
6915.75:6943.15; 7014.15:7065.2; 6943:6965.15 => 0.6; 10.3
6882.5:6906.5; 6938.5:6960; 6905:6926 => 0.8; 10.3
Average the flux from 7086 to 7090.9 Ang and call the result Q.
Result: 10.1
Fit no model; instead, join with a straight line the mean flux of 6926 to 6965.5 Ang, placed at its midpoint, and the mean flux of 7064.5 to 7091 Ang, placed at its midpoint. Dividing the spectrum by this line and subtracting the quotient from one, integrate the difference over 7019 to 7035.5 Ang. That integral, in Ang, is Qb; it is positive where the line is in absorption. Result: 0.80 Ang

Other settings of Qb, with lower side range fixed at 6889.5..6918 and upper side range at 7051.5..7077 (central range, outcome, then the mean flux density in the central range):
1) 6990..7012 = 0.7 Ang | 9.86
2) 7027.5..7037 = 0.6 Ang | 9.54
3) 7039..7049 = 0.8 Ang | 9.43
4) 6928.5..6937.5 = -0.7 Ang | 11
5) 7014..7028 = 0.5 Ang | 9.89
